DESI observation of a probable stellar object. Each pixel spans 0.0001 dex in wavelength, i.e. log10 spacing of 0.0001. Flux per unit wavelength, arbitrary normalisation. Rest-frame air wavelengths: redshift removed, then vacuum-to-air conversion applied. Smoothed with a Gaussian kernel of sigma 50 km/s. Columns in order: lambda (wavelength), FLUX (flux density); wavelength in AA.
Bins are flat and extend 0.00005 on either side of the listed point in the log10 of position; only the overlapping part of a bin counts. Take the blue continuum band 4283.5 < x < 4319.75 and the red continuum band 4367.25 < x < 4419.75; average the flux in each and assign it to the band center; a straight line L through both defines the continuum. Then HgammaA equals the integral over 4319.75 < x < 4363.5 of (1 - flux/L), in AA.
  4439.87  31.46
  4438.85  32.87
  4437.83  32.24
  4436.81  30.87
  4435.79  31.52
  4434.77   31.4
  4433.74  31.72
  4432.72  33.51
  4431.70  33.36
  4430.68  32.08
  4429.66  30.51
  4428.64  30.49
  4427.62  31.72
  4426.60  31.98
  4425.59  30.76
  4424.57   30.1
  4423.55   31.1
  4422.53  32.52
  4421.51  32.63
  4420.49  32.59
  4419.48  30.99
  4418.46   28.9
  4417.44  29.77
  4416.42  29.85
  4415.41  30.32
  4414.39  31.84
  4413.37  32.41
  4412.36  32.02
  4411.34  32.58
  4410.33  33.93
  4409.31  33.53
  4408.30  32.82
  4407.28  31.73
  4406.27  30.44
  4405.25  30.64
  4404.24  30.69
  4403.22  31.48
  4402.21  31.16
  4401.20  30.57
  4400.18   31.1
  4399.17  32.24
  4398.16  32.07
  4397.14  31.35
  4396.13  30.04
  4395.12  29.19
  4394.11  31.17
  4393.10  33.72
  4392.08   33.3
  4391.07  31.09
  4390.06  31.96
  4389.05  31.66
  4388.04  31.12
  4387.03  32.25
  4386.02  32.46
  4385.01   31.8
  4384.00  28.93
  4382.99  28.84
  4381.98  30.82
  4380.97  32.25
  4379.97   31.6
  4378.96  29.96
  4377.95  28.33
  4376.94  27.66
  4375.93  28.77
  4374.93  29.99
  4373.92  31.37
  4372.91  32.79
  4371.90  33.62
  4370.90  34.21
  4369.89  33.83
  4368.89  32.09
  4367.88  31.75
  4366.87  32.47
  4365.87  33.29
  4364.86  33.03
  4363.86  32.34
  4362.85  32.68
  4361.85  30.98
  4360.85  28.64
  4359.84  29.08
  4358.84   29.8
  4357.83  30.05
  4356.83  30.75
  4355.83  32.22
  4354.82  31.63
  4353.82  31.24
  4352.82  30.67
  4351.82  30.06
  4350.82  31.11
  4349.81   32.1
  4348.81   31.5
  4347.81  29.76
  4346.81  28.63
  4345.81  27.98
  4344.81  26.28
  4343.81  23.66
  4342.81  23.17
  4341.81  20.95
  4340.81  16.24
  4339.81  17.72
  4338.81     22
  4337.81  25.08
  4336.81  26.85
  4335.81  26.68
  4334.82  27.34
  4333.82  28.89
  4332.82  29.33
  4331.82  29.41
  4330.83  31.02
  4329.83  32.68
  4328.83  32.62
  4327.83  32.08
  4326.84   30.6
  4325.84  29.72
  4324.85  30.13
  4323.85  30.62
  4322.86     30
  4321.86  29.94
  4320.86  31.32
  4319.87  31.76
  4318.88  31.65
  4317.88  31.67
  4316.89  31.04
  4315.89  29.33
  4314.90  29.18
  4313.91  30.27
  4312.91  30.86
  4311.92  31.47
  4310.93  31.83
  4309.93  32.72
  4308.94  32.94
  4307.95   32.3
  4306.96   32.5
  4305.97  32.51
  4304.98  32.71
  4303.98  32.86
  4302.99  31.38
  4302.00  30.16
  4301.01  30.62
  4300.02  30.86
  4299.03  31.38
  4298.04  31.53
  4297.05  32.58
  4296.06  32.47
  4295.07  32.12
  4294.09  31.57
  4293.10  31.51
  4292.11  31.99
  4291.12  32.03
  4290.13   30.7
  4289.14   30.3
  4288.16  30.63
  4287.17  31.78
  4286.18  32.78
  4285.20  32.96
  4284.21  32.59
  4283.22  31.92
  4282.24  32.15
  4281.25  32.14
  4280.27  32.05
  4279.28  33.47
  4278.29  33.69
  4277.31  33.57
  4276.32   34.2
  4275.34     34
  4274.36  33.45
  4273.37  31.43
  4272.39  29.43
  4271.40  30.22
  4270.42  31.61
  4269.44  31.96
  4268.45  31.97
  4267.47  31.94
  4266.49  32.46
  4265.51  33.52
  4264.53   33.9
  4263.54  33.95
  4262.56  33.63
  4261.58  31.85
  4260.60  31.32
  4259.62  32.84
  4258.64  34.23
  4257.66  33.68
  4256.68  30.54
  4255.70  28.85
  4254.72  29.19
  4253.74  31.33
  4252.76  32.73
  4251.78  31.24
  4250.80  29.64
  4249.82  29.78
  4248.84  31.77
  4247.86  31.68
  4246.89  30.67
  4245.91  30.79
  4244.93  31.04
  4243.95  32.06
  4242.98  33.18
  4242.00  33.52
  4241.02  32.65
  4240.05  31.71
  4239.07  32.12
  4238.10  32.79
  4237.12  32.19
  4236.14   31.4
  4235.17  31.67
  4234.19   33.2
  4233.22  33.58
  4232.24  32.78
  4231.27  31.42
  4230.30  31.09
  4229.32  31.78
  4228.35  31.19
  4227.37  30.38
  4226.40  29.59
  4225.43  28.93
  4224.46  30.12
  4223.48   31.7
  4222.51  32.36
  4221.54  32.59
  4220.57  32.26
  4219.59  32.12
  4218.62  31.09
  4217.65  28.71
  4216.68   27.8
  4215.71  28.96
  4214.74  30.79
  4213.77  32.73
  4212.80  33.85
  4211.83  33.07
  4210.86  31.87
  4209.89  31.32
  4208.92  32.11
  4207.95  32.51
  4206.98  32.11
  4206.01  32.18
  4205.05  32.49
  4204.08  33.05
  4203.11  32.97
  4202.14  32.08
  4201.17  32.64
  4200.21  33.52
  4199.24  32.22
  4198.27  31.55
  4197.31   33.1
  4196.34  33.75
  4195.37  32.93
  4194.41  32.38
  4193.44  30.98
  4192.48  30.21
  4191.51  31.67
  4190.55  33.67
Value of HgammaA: 3.8 AA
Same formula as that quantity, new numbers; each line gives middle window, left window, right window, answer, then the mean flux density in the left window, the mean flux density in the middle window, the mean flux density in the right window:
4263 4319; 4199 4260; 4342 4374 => -1.39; 31.7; 31.9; 30.6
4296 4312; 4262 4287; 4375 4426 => 0.16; 32.6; 31.9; 31.2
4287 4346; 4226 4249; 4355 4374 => 3.95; 31.9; 29.7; 31.8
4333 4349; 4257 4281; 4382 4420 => 3.41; 32.7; 25.1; 31.3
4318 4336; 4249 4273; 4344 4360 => 0.08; 31.7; 30.4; 30.1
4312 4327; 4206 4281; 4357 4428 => 0.49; 31.8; 30.6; 31.4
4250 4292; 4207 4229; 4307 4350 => -2.77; 31.2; 32.1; 28.9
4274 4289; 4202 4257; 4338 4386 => -0.95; 31.5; 32.7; 29.6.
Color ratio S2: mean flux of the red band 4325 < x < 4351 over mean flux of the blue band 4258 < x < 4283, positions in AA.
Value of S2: 0.84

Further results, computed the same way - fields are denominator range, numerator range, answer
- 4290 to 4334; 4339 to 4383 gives 0.95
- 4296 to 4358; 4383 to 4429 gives 1.06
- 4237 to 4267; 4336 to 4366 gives 0.88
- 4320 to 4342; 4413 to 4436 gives 1.12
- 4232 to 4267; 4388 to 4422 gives 0.98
